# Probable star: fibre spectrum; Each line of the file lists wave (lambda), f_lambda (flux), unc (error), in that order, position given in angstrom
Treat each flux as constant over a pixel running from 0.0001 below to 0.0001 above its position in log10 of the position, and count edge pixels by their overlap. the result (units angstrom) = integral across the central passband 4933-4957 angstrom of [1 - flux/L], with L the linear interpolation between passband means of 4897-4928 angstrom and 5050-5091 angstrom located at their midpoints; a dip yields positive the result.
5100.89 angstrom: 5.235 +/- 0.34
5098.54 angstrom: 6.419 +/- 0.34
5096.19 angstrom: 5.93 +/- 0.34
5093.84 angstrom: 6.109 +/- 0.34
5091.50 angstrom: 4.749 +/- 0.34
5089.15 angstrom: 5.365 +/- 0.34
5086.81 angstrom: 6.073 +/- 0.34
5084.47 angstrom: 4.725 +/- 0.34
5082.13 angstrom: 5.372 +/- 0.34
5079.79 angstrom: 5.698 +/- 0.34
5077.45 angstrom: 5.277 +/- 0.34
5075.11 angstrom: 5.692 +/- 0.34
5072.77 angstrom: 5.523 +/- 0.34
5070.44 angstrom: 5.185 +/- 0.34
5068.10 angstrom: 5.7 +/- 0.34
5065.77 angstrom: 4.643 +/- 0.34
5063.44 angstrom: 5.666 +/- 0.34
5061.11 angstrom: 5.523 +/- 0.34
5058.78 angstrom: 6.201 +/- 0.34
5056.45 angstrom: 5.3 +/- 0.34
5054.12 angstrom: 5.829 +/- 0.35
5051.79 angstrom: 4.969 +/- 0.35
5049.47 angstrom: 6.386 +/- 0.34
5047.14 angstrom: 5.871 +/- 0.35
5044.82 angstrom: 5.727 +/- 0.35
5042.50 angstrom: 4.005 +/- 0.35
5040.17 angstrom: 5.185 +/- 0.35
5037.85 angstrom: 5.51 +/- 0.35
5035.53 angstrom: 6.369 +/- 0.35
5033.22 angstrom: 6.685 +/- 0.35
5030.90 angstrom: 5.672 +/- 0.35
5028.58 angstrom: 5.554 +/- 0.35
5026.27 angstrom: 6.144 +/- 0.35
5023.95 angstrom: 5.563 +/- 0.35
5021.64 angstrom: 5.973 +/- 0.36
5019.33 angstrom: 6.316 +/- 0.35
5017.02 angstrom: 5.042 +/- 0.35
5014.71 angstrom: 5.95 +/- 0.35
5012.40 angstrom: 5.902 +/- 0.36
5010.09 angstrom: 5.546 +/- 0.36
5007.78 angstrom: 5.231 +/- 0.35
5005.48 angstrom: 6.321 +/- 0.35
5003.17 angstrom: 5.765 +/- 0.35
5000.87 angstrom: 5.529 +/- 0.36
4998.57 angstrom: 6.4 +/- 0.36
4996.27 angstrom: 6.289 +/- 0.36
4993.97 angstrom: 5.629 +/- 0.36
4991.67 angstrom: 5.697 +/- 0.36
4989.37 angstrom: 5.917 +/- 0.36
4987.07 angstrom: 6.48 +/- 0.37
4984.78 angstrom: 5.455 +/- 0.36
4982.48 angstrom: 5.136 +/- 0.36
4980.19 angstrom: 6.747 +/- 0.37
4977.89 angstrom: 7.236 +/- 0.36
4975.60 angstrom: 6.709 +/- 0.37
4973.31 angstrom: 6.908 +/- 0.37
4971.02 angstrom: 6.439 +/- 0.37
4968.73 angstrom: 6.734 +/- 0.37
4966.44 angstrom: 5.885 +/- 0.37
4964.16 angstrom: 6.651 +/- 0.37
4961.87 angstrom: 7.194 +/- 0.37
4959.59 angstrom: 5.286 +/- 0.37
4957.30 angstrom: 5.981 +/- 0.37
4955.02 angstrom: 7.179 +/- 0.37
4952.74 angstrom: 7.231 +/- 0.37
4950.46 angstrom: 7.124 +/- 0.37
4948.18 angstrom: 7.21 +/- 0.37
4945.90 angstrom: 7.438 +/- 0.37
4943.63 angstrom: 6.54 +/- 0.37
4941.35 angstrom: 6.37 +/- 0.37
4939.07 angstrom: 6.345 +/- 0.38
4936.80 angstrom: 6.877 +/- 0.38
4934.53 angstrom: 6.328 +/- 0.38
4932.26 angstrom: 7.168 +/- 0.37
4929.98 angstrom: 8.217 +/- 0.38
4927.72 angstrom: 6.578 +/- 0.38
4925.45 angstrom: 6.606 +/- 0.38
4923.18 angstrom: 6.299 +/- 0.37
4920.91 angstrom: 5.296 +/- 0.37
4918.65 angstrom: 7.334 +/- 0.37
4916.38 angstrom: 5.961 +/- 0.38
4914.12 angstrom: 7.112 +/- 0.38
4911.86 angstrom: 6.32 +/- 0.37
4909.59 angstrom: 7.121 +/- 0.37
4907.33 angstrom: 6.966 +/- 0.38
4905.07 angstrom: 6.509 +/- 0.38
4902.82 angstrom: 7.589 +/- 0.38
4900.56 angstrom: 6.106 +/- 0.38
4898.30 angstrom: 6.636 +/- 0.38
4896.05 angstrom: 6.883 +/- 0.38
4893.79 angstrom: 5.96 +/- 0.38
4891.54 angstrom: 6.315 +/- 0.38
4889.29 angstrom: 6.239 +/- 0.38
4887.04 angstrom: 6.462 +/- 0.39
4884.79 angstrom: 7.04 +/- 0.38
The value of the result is -1.78 angstrom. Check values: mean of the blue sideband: 6.6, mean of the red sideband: 5.46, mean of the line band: 6.84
